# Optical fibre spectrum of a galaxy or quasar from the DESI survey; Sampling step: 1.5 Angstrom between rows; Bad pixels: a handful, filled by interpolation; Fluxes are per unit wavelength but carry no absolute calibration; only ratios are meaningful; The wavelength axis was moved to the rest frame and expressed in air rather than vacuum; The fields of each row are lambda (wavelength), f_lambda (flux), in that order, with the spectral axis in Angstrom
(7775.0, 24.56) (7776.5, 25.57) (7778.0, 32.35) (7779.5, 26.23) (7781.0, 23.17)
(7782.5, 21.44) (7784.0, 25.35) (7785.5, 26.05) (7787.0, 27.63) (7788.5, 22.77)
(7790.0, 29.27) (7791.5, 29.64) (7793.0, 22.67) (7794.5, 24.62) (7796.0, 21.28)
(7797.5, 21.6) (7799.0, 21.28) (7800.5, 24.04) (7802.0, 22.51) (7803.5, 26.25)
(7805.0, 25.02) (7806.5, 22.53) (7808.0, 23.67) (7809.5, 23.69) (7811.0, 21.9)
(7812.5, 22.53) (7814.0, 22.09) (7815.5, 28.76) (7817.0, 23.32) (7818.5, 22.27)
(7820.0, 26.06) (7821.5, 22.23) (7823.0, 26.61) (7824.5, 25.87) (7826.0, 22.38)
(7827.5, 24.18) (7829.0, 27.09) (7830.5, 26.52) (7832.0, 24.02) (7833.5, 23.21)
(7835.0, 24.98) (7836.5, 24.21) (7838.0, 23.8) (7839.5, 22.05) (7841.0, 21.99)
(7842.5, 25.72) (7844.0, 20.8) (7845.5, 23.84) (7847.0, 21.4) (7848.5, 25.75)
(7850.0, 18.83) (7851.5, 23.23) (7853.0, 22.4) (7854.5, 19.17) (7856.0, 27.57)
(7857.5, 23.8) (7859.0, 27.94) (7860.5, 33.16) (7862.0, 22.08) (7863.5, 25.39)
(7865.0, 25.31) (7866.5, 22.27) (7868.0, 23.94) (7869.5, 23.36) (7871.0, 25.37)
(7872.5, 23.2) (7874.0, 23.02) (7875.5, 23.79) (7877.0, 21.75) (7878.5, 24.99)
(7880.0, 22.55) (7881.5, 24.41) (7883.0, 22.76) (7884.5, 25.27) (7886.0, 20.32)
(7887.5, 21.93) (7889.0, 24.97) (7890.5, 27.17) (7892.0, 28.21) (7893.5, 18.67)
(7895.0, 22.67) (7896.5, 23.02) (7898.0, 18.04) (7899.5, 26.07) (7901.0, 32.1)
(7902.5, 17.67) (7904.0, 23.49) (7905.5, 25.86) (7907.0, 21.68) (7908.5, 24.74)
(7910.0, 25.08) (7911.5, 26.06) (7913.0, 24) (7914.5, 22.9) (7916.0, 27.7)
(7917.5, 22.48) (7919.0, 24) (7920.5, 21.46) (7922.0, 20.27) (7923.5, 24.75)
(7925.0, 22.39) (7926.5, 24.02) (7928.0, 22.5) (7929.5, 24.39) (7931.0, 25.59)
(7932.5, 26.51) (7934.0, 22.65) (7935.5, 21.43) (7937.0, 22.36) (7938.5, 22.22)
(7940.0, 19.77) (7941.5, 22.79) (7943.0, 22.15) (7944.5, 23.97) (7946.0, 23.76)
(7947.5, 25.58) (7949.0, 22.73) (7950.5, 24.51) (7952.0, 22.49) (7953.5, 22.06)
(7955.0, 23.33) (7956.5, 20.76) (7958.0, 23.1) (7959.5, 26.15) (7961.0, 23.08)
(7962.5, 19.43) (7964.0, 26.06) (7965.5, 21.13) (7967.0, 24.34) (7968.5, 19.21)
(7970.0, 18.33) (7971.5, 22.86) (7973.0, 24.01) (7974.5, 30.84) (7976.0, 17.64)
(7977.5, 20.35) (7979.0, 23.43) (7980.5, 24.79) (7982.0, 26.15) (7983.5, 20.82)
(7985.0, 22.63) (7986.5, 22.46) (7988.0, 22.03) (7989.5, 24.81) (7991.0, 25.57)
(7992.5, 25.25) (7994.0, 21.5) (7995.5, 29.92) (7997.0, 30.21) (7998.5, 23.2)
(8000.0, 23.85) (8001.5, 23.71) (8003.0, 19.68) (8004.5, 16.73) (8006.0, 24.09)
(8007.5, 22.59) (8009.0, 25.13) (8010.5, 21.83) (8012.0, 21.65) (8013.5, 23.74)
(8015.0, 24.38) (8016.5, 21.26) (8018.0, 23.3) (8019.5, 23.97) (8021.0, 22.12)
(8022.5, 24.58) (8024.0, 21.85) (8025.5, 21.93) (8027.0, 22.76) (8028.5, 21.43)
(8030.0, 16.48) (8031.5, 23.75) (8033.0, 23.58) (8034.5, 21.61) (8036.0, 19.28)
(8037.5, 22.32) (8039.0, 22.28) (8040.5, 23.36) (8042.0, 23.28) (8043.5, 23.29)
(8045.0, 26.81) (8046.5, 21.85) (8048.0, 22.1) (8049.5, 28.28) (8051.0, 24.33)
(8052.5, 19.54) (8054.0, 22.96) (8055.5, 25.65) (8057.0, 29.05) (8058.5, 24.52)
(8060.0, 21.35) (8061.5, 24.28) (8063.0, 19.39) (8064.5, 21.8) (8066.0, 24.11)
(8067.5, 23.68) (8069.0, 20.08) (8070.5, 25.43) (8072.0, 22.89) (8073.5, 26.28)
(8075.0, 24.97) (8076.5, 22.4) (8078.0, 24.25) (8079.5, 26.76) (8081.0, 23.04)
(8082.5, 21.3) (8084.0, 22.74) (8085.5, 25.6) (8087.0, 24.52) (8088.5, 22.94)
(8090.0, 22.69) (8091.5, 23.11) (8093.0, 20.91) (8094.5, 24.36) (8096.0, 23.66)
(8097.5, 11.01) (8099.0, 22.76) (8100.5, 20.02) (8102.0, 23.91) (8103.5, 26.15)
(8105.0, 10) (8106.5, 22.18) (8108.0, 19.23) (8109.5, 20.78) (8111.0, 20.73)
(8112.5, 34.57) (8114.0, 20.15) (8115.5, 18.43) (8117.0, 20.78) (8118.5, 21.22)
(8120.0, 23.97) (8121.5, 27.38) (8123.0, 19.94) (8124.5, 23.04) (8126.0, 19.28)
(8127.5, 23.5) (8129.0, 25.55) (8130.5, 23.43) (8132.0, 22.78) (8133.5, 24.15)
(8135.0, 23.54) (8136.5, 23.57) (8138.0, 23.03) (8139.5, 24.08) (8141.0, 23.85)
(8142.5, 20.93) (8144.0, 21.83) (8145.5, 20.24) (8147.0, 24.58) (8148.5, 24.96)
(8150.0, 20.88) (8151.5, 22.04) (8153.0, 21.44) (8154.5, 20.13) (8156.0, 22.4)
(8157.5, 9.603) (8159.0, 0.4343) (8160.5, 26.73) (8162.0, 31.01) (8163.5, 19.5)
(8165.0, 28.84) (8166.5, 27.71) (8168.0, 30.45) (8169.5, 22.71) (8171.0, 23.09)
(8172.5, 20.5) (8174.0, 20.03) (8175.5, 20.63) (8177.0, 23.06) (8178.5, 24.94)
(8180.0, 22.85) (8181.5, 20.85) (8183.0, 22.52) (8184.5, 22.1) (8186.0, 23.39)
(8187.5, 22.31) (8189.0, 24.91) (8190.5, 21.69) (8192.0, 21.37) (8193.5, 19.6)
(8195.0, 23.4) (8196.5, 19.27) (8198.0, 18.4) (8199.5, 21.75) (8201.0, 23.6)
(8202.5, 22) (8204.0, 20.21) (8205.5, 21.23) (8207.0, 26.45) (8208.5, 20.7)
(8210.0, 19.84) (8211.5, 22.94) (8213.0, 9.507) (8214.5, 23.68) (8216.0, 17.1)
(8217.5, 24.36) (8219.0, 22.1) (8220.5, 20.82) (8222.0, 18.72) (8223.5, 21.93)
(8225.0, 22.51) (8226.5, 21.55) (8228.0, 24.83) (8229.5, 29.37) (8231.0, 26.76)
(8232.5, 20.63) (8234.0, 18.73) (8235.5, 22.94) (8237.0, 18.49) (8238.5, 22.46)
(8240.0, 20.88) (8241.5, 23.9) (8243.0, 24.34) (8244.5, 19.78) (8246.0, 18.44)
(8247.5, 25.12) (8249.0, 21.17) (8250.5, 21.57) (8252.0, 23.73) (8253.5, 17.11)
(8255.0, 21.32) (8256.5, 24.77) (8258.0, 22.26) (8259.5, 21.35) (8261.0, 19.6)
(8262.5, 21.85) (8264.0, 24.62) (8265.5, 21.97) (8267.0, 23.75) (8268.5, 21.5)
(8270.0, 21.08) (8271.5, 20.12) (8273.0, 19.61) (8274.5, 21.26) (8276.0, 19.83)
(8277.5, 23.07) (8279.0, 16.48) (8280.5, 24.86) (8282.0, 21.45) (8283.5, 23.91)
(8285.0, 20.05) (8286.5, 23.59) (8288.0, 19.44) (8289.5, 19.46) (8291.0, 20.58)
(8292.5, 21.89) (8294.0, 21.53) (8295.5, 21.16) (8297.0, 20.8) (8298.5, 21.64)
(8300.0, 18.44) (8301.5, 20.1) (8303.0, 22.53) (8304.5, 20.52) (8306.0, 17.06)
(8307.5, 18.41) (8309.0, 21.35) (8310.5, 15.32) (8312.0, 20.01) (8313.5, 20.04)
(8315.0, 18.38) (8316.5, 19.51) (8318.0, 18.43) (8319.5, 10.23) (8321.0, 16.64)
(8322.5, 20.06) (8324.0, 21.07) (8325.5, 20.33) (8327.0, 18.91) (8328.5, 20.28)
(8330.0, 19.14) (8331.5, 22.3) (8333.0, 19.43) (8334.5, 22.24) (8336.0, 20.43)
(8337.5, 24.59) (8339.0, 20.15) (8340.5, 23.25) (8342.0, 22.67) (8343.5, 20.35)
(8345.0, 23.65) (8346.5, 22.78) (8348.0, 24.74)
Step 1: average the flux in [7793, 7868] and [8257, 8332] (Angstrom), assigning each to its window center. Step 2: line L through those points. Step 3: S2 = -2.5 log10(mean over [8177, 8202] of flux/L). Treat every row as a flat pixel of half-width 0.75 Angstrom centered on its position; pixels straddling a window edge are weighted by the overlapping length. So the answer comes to -0.05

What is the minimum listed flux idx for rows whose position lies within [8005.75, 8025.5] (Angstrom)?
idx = 21.26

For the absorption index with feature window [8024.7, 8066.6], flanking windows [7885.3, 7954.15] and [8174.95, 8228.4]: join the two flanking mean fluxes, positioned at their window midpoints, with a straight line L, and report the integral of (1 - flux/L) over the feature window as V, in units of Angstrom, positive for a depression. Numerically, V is -0.5 Angstrom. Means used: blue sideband 23.5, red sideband 21.6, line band 22.9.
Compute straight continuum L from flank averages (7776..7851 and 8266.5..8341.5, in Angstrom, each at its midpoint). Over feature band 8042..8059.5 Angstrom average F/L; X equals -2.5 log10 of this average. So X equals -0.09 mag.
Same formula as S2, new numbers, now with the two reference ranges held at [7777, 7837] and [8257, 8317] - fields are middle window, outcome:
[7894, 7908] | 0.02 mag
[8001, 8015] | 0.04 mag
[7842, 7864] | 0.01 mag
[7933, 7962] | 0.03 mag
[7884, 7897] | 0.01 mag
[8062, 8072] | 0.00 mag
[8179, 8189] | -0.05 mag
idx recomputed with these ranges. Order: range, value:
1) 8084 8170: 0.4343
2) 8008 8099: 11.01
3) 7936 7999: 17.64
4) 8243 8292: 16.48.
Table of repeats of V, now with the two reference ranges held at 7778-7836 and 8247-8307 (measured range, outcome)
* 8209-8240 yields 0.3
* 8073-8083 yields -0.7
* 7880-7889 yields 0.3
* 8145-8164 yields 1.5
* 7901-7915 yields -0.1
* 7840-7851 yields 0.7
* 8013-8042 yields 0.8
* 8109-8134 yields -0.7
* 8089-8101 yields 0.7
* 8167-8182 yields -0.7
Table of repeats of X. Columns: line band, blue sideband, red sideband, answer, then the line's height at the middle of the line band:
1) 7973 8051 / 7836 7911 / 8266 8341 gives -0.025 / 22.6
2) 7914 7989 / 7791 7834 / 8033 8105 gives 0.021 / 23.5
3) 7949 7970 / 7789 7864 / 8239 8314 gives 0.030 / 23.2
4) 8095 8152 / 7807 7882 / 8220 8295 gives 0.014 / 22.5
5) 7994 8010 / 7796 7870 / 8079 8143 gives -0.035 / 23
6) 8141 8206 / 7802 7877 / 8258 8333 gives -0.029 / 21.3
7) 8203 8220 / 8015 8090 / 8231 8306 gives 0.055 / 21.8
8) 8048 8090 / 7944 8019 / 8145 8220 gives -0.056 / 22.5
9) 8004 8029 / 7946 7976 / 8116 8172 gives 0.012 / 22.9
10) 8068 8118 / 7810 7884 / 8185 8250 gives 0.004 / 22.5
